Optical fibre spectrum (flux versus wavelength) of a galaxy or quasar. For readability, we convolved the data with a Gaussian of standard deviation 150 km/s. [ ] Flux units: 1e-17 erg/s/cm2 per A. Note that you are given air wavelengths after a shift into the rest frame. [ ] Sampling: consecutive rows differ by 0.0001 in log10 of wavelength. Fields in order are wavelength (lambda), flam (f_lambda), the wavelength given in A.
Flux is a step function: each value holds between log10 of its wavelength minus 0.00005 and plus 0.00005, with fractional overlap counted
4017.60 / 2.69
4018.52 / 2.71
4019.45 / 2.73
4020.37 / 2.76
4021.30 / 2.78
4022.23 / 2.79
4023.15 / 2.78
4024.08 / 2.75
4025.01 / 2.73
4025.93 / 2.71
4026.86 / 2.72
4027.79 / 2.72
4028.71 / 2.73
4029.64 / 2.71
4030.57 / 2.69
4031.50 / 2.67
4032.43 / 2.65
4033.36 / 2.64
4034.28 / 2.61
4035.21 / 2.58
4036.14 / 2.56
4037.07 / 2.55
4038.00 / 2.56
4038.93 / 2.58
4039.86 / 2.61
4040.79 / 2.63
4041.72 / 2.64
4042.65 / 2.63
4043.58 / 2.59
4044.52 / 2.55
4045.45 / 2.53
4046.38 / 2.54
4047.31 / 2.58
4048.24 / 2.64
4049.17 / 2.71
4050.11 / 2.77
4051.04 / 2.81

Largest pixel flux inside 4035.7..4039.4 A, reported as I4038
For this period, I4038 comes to 2.58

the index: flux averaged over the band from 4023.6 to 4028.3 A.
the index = 2.73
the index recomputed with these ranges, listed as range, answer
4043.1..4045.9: 2.55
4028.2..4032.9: 2.69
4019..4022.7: 2.77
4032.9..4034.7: 2.64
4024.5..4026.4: 2.72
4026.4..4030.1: 2.72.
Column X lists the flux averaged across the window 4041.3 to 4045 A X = 2.6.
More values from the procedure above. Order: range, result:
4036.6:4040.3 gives 2.57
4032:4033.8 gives 2.64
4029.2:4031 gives 2.7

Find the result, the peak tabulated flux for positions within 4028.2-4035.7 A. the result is 2.73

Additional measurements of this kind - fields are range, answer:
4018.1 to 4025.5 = 2.79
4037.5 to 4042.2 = 2.64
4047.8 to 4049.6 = 2.71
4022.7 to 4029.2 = 2.78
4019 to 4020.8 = 2.76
